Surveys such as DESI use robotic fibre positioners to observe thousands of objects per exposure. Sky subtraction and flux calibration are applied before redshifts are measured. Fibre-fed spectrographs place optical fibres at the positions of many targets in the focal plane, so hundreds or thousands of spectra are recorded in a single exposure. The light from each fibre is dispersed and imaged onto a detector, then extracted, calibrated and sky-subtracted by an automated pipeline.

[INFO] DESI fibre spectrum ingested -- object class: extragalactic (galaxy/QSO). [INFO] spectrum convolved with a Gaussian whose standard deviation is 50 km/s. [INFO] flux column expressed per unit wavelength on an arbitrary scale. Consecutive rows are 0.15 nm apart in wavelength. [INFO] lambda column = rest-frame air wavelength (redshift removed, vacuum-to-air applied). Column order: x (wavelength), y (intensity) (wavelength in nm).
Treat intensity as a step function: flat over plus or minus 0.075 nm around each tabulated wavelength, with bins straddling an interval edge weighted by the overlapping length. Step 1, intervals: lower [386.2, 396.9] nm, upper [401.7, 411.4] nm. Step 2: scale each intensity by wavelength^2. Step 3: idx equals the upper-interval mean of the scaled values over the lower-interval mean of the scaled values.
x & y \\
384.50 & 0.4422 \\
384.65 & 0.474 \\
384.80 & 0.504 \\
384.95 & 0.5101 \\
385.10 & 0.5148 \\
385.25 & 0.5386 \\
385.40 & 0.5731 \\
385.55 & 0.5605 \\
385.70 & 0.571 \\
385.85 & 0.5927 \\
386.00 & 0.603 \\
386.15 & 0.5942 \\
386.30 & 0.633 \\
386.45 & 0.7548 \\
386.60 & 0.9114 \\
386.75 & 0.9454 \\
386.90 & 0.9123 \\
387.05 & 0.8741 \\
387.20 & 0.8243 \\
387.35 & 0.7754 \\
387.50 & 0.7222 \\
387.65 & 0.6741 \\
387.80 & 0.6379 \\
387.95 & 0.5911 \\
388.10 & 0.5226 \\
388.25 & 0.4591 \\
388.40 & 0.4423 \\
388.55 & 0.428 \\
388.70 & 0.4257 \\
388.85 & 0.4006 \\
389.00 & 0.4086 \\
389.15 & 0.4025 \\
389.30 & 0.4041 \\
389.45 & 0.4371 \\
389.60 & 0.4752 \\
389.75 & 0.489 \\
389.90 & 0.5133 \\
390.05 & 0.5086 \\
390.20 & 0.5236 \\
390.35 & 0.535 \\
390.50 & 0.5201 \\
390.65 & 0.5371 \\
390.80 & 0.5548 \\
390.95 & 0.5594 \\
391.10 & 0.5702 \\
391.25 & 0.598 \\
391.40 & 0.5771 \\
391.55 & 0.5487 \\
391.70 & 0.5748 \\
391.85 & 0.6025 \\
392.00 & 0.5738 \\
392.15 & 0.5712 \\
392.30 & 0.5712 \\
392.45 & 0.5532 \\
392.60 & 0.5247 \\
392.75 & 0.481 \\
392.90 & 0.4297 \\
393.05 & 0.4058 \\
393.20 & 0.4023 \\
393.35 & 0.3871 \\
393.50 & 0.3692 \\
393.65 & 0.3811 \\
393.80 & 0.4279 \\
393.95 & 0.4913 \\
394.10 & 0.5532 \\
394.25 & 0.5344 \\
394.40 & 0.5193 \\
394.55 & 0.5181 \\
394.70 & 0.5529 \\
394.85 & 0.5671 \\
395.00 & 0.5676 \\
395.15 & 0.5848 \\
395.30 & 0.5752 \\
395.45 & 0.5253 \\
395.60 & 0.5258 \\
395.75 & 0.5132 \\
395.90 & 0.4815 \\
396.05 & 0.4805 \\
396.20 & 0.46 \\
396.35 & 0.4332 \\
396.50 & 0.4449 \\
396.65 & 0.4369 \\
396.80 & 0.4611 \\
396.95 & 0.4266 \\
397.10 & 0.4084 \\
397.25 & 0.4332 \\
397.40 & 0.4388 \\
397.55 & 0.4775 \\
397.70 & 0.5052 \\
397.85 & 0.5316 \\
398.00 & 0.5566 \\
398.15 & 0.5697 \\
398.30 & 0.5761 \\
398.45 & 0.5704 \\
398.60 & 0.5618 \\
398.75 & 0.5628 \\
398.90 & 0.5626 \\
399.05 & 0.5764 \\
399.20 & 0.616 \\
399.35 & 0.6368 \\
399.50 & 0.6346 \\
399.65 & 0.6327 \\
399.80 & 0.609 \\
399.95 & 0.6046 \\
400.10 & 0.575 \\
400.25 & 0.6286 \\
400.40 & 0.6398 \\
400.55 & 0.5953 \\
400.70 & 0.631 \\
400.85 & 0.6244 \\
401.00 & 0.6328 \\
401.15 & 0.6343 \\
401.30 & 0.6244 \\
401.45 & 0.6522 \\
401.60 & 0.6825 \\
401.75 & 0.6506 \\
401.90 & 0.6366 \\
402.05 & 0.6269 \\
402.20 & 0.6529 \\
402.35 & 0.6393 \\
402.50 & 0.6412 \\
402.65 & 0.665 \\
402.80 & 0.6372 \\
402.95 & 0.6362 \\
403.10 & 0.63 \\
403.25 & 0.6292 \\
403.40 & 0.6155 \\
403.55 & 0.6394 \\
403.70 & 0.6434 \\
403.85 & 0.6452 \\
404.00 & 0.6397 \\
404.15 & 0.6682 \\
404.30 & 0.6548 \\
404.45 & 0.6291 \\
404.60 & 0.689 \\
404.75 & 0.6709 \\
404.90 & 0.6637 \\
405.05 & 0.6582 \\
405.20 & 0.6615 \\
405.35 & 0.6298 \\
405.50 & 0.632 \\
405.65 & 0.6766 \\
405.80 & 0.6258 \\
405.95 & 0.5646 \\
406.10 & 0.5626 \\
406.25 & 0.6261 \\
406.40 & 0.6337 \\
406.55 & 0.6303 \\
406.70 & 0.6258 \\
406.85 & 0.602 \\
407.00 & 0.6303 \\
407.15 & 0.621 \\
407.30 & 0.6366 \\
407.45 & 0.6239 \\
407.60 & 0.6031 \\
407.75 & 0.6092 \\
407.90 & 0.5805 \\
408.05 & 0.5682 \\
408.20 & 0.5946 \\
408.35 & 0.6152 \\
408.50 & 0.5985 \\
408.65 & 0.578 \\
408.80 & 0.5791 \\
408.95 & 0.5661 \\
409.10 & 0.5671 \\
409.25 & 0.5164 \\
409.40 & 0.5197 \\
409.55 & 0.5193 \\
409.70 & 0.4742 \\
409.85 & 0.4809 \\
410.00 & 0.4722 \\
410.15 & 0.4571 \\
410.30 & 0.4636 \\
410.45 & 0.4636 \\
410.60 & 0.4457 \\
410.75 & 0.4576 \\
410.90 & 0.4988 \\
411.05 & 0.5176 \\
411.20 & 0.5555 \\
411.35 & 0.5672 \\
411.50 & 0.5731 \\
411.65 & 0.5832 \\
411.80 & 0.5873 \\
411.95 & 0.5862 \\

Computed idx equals 1.2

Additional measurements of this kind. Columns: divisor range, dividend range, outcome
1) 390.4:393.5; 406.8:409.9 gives 1.19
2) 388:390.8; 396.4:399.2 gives 1.12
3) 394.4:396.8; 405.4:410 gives 1.22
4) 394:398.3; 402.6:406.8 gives 1.32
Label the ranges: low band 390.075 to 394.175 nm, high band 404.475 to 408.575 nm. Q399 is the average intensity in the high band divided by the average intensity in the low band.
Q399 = 1.22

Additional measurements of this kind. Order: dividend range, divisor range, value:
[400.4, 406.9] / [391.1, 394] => 1.27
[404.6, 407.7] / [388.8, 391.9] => 1.23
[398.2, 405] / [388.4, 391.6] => 1.27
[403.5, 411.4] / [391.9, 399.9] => 1.14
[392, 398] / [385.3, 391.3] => 0.83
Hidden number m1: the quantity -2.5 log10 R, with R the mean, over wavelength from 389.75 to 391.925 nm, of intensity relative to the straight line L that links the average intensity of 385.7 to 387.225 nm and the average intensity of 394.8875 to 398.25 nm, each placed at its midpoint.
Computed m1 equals 0.17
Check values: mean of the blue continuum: 0.753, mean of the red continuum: 0.494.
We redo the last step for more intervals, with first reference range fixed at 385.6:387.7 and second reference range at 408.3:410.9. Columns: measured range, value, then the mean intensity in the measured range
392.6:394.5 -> 0.43 mag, 0.452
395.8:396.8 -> 0.37 mag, 0.458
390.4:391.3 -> 0.25 mag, 0.555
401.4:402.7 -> -0.11 mag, 0.649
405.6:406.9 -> -0.13 mag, 0.616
